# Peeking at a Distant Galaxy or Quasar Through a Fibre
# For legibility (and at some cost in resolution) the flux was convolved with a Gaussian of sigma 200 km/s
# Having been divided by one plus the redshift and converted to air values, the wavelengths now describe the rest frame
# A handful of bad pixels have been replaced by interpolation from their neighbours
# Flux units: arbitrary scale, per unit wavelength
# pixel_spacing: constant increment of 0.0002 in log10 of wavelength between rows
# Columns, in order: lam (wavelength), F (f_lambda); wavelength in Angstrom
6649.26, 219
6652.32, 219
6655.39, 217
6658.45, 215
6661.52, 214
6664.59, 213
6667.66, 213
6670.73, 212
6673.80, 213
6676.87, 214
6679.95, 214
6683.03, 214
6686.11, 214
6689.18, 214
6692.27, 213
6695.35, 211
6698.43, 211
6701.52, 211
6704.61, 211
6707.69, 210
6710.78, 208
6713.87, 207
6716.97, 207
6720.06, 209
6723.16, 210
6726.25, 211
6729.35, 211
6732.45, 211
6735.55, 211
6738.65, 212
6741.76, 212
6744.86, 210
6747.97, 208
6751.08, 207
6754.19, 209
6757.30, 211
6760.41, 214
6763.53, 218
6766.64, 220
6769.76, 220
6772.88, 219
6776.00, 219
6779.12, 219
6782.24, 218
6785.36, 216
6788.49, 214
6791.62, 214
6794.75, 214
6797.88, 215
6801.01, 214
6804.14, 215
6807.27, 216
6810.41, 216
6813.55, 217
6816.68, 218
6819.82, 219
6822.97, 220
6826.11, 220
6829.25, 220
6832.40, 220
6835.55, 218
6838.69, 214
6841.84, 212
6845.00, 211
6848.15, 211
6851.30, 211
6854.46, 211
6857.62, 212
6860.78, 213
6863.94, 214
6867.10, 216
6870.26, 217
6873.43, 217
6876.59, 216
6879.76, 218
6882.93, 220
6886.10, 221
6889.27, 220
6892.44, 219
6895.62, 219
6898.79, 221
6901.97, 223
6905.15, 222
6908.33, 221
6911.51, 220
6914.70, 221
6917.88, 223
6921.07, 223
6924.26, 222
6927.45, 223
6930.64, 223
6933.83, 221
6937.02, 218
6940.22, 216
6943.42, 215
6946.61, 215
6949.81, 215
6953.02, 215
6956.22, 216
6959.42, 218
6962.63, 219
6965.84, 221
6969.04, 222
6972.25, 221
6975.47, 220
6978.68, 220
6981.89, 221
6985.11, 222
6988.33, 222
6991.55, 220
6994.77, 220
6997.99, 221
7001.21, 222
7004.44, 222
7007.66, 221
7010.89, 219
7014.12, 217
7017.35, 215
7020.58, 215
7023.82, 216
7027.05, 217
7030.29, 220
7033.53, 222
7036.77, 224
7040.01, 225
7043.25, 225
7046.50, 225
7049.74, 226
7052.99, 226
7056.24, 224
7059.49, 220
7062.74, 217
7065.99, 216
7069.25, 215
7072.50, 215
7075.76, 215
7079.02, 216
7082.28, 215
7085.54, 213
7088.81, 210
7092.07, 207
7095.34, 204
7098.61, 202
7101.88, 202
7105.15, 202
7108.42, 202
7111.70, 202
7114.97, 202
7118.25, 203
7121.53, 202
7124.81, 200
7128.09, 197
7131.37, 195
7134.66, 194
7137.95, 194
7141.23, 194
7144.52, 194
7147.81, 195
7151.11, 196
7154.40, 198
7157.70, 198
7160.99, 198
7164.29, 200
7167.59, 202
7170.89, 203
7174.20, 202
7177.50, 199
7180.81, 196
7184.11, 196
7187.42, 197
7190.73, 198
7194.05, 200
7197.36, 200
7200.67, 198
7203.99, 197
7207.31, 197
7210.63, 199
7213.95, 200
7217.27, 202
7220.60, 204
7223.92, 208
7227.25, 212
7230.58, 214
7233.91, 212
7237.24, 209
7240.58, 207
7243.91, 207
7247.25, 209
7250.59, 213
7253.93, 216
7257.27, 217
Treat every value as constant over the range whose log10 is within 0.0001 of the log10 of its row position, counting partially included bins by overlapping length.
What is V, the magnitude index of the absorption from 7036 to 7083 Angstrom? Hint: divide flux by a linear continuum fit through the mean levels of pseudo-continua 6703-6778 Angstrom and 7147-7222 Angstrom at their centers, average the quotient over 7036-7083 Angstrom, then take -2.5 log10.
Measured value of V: -0.09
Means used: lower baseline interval 212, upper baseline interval 199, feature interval 220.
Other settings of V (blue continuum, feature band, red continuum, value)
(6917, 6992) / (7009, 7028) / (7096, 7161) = -0.024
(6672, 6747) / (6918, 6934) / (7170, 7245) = -0.077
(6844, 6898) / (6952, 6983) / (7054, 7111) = -0.028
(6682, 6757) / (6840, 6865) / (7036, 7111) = 0.002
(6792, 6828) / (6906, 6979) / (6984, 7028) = -0.005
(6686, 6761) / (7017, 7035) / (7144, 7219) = -0.078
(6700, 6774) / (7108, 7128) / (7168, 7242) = 0.014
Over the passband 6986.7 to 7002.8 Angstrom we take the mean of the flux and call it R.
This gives 221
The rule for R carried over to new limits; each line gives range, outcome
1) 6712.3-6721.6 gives 208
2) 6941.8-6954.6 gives 215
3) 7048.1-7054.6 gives 226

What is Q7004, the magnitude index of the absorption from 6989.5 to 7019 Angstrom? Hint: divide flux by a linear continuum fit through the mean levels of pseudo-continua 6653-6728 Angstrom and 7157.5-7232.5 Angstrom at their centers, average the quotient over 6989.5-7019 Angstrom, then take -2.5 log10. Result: -0.07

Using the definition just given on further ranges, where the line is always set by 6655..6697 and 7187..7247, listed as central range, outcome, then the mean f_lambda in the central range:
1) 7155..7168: 0.030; 199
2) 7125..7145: 0.054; 195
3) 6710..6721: 0.027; 208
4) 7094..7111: 0.018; 202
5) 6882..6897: -0.051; 220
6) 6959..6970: -0.060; 220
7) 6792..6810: -0.018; 215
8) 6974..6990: -0.066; 221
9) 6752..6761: 0.007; 211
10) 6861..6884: -0.034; 217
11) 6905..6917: -0.059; 221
